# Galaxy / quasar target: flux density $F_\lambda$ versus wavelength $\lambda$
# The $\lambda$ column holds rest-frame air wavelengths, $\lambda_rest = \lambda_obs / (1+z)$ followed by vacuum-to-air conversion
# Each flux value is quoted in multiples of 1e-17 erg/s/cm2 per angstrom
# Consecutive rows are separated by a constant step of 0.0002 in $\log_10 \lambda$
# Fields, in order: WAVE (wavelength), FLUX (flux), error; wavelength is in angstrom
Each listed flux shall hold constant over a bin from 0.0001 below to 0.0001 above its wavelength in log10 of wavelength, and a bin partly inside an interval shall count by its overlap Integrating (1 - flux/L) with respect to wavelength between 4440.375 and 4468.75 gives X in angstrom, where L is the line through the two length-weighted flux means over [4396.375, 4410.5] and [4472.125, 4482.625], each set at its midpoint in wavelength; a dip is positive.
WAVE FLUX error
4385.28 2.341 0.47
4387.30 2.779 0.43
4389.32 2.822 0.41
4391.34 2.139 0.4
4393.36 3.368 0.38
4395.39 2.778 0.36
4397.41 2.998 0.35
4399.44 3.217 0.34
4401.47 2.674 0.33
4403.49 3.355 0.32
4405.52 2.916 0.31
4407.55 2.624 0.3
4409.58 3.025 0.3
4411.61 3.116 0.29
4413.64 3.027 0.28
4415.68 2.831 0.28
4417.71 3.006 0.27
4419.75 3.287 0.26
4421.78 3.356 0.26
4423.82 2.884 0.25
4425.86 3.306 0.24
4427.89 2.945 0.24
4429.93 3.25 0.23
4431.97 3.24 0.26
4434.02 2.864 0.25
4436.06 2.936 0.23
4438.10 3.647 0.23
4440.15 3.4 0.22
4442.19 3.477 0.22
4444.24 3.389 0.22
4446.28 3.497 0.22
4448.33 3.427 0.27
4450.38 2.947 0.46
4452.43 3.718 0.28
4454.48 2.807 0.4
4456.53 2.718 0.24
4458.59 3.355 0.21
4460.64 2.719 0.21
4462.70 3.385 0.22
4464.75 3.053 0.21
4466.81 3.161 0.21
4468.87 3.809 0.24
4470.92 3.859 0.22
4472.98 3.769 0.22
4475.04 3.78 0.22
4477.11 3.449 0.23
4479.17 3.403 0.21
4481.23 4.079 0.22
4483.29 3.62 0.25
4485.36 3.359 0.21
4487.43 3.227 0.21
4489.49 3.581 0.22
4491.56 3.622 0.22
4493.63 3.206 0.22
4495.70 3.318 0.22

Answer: 1.9 angstrom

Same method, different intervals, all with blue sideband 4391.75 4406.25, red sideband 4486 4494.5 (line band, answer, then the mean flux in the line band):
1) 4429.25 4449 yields -0.8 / 3.31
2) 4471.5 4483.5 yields -1.2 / 3.69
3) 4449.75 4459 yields 0.4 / 3.1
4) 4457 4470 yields 0.3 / 3.23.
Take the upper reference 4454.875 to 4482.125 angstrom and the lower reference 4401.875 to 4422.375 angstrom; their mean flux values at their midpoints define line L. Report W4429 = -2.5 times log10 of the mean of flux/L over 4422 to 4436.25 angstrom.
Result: 0.02 mag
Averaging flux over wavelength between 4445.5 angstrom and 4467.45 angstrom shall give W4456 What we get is 3.16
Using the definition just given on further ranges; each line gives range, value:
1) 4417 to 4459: 3.21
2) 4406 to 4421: 2.99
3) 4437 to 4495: 3.41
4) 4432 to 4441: 3.21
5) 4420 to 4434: 3.15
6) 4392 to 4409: 2.97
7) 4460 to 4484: 3.52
